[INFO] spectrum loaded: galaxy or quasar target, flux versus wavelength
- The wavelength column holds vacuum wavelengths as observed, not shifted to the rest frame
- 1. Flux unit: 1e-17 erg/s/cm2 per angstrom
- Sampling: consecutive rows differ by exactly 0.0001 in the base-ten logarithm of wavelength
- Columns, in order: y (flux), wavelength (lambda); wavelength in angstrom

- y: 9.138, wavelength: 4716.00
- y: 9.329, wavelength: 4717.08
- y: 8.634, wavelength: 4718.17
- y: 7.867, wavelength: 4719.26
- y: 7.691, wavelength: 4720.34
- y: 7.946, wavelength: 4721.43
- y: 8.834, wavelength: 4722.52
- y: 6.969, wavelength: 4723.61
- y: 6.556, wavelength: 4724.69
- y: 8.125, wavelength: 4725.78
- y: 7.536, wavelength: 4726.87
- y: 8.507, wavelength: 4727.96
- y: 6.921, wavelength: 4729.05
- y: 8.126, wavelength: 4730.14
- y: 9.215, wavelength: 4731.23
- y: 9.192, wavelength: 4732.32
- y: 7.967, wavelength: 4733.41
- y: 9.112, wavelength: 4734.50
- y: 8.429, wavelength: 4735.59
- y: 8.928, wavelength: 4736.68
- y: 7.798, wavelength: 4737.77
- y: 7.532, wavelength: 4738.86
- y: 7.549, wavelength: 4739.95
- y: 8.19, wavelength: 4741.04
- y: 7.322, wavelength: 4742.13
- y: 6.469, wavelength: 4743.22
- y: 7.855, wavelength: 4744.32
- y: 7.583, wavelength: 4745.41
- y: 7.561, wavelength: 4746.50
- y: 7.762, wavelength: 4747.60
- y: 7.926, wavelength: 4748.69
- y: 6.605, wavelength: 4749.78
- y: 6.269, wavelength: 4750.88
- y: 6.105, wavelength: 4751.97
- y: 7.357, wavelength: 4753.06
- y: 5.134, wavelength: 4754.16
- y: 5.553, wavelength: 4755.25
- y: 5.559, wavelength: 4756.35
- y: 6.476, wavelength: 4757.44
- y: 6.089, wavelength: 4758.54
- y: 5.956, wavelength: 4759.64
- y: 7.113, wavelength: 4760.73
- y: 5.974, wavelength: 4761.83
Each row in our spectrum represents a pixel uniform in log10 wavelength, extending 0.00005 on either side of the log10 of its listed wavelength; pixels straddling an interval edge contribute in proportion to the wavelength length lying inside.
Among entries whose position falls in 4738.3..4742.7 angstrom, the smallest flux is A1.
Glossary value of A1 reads 7.322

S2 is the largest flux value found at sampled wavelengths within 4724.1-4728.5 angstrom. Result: 8.507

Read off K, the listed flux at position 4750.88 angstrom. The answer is 6.269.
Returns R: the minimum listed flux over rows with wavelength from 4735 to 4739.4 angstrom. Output 7.532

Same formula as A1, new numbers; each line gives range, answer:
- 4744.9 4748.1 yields 7.561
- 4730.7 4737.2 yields 7.967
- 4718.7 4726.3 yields 6.556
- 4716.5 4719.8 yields 7.867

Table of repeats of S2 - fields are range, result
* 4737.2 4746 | 8.19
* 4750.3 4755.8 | 7.357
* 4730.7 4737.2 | 9.215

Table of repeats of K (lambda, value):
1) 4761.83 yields 5.974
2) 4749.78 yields 6.605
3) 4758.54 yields 6.089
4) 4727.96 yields 8.507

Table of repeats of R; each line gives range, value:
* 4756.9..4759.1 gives 6.089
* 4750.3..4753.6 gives 6.105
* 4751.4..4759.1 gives 5.134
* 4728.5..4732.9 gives 6.921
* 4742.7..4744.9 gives 6.469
